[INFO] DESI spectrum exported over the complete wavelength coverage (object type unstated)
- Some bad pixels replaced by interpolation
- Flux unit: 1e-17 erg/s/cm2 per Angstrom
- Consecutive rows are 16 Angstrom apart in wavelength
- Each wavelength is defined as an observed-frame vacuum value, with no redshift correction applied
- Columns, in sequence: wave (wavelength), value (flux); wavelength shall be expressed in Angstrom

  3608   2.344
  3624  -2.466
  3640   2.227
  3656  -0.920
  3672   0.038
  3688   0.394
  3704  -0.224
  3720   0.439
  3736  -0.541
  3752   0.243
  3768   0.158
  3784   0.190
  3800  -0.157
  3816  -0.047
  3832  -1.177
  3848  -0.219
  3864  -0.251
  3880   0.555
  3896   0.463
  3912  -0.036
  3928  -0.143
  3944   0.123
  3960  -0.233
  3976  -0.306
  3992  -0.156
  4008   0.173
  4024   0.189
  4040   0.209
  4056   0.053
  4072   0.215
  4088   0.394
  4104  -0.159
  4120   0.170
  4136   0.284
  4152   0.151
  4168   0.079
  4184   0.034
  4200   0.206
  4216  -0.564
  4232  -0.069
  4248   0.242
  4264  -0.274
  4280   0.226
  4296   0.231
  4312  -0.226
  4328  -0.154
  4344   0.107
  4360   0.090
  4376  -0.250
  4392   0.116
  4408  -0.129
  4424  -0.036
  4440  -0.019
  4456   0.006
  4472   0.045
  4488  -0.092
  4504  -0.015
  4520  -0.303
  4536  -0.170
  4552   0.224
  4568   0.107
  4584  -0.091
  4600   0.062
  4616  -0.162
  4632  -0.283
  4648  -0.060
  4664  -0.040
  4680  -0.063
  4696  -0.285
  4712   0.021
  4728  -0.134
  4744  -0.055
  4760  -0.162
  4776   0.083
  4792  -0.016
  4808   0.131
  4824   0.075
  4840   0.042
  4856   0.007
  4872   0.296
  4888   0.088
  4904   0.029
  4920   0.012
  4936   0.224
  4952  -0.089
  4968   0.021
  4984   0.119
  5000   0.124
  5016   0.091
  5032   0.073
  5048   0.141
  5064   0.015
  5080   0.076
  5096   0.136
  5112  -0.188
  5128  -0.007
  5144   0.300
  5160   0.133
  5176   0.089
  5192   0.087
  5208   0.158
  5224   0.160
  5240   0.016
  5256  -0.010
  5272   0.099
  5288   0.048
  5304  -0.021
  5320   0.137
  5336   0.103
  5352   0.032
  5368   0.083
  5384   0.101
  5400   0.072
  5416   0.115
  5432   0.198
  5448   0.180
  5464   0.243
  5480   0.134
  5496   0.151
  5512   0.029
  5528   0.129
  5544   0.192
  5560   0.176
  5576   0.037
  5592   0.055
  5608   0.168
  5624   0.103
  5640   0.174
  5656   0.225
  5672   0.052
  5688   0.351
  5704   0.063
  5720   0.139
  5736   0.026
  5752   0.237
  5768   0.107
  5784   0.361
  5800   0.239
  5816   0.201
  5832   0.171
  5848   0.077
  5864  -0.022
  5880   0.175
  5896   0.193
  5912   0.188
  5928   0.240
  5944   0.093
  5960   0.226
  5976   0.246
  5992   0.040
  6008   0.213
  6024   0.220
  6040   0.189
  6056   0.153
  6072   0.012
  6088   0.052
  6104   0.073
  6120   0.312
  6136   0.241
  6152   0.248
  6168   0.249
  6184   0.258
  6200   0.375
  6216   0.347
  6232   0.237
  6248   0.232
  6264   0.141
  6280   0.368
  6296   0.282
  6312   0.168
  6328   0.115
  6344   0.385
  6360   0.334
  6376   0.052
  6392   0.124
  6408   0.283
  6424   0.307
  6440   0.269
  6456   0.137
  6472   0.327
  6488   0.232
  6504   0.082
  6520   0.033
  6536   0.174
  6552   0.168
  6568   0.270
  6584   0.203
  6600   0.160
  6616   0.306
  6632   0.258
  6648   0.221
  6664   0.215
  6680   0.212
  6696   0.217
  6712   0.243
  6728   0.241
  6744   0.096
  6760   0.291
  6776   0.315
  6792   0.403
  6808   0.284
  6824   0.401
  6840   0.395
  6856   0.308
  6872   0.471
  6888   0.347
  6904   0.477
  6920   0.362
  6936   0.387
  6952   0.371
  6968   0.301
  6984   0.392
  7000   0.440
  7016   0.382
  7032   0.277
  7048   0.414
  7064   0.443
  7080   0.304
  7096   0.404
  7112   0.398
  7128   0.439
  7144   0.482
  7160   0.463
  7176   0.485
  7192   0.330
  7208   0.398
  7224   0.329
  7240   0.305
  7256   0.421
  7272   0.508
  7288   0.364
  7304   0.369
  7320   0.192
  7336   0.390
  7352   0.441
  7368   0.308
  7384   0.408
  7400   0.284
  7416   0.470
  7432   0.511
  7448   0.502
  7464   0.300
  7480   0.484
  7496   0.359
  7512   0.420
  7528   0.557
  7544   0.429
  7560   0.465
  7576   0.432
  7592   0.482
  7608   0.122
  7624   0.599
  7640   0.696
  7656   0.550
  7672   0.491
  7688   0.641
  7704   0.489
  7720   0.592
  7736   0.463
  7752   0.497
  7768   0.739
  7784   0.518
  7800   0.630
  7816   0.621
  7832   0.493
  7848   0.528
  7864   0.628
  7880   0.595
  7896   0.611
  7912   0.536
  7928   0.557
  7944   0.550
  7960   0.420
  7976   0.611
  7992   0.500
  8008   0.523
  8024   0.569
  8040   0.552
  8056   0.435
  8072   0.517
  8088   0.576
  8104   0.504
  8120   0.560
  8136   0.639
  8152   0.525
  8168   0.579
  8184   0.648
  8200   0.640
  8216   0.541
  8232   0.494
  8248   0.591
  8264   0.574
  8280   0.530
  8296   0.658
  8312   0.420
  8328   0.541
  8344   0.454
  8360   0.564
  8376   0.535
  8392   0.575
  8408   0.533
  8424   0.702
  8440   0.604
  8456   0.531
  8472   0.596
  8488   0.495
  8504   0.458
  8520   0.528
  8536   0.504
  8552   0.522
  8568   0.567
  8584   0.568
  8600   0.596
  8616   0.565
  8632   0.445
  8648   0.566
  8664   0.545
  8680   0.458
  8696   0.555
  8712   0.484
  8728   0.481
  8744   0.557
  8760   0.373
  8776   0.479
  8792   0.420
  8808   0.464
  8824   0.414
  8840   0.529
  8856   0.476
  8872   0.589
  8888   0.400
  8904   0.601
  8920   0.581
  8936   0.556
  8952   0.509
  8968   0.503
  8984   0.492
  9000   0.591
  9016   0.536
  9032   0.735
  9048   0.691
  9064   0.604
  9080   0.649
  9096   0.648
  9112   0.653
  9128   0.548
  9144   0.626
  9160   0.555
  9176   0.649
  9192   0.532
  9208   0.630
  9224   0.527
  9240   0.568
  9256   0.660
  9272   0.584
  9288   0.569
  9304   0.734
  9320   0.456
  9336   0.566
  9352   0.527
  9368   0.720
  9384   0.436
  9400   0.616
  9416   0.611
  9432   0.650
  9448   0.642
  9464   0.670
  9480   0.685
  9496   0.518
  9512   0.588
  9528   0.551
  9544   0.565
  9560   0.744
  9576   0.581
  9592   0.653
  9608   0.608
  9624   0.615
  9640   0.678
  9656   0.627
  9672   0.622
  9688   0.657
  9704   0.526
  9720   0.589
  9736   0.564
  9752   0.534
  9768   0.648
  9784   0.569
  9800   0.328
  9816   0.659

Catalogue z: 0.70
